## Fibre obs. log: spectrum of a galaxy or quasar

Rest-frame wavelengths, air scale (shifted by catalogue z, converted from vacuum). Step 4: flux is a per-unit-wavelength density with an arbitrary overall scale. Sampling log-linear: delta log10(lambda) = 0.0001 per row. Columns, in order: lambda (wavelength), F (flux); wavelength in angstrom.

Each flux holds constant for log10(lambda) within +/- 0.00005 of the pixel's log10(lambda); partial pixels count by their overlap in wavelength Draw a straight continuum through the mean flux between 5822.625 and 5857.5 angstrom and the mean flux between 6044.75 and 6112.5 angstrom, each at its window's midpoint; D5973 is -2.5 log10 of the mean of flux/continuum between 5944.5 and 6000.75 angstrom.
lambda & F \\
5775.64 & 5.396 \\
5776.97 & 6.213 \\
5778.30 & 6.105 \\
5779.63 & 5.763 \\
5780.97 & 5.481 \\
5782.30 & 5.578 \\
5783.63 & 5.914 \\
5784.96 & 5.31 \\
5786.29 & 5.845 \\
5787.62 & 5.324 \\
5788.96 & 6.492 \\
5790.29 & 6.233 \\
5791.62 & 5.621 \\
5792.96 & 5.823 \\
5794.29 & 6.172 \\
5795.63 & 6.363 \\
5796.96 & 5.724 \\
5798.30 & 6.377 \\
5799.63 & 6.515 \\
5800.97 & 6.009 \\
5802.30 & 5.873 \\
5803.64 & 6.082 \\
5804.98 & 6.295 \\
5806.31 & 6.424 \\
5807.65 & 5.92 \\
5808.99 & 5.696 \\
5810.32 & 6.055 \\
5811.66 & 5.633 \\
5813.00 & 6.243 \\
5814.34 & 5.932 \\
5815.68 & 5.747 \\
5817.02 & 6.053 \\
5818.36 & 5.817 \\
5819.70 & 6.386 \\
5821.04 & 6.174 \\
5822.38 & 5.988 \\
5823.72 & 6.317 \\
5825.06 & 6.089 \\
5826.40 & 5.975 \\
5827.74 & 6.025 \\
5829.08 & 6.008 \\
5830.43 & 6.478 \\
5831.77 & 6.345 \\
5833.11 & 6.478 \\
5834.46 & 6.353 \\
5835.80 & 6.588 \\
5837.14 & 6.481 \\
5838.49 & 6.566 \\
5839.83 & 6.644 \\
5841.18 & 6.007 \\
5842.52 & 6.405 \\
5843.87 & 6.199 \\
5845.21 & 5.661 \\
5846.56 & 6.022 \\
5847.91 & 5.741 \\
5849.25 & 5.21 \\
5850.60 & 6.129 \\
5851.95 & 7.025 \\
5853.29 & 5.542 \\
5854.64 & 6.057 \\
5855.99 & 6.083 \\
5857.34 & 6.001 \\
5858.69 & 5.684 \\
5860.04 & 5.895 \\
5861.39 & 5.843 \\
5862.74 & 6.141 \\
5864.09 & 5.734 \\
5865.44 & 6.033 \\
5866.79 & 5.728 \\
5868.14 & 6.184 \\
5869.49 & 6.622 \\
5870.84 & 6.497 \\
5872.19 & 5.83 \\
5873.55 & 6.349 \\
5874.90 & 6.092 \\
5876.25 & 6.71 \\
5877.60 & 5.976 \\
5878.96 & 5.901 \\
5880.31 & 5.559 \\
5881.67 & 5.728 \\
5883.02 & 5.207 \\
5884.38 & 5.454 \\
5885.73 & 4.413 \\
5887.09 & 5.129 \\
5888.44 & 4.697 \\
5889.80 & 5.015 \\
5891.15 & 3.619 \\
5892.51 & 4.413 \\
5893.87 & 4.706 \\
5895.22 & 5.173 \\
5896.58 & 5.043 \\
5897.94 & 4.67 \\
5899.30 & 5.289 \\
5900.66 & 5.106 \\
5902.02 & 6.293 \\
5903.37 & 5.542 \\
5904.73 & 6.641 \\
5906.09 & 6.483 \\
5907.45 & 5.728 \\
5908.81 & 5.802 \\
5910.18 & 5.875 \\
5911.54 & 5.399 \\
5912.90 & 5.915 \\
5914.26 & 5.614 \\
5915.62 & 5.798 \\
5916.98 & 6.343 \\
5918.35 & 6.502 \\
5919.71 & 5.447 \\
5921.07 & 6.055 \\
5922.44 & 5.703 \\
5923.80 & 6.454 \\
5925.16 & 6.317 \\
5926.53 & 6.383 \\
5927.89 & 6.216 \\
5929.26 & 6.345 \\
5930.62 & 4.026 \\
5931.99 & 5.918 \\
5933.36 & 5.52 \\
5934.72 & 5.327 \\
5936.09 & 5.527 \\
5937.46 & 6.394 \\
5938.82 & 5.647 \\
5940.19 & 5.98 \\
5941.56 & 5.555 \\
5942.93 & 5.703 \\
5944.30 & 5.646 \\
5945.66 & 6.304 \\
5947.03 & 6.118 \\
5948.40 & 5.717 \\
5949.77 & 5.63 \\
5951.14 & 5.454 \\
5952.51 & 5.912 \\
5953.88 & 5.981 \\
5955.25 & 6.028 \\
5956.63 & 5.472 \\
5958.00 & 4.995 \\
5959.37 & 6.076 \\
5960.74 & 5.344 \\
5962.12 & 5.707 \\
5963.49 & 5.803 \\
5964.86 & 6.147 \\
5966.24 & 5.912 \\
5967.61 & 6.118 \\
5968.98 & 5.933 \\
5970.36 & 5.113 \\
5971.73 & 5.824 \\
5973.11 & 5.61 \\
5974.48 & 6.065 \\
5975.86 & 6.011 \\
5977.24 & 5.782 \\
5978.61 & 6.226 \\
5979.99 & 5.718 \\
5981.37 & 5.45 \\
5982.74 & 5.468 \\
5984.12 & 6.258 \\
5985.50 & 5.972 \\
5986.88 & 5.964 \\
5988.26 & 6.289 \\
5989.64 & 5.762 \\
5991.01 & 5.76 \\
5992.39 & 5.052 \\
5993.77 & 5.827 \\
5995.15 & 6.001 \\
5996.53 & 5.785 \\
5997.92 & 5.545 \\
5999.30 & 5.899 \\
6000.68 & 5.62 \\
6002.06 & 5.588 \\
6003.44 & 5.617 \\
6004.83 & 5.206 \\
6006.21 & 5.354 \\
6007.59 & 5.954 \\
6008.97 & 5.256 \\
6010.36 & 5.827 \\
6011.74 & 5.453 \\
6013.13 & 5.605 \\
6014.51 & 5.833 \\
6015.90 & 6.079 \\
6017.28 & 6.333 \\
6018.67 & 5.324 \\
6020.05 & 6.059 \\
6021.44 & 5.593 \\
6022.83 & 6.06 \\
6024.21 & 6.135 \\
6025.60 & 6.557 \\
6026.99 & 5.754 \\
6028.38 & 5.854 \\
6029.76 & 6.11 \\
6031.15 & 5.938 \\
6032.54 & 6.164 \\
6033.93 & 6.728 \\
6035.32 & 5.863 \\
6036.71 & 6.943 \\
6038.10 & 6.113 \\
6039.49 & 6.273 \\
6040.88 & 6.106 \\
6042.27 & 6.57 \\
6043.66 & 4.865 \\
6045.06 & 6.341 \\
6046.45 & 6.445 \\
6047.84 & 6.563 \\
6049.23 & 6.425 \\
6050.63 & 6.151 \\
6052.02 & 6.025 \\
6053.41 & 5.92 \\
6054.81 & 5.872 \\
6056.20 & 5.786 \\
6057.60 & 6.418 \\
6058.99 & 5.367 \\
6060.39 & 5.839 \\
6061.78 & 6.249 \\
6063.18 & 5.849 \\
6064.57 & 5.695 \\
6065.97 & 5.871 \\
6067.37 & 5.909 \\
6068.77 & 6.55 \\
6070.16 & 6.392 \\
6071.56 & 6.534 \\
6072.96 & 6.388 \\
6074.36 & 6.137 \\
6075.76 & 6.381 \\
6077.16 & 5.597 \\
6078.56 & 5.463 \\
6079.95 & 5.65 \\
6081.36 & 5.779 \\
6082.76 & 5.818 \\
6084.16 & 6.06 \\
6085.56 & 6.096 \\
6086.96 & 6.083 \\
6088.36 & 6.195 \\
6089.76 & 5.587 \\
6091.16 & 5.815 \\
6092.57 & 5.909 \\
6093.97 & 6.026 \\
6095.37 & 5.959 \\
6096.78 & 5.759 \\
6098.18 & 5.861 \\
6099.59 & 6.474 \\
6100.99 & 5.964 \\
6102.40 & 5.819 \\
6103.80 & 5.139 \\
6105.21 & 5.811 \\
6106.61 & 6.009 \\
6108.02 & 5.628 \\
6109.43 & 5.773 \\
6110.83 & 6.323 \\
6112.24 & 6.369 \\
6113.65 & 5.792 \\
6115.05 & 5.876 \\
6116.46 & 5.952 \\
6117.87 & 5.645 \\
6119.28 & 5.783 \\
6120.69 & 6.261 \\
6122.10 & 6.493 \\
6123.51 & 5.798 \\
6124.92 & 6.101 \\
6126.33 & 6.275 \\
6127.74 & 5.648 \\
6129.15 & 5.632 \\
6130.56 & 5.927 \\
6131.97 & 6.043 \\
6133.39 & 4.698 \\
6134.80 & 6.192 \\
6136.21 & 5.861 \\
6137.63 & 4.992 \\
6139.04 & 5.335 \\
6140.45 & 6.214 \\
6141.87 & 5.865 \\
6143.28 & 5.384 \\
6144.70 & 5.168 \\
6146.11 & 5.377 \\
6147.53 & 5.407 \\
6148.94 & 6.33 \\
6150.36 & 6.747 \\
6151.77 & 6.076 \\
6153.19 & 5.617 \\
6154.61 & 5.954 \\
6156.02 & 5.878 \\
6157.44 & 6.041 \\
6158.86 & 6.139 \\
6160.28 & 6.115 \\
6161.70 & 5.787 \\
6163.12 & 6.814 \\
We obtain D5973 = 0.05 mag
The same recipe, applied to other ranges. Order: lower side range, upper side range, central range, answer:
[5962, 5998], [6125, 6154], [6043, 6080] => -0.05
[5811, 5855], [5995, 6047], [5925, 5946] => 0.04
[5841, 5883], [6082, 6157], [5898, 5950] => 0.02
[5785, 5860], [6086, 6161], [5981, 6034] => 0.03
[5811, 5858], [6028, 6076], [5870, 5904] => 0.14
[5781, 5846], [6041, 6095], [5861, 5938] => 0.07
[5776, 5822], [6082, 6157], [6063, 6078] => -0.04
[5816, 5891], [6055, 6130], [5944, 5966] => 0.03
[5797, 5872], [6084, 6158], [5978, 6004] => 0.04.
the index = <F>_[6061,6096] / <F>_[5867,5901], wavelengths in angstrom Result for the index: 1.1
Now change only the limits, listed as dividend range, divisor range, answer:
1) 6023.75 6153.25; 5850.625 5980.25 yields 1.04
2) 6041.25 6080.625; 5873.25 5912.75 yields 1.11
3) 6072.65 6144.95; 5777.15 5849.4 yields 0.97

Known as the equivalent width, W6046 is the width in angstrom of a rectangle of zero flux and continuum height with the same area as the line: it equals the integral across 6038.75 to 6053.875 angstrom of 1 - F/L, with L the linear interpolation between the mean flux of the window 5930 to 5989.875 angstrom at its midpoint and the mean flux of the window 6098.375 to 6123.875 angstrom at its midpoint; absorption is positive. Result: -0.8 angstrom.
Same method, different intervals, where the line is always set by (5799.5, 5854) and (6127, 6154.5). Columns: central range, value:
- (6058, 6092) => -1.0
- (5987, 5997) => 0.2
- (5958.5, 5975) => 0.4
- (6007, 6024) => 0.3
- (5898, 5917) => 0.7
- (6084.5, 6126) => -1.3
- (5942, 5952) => 0.3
